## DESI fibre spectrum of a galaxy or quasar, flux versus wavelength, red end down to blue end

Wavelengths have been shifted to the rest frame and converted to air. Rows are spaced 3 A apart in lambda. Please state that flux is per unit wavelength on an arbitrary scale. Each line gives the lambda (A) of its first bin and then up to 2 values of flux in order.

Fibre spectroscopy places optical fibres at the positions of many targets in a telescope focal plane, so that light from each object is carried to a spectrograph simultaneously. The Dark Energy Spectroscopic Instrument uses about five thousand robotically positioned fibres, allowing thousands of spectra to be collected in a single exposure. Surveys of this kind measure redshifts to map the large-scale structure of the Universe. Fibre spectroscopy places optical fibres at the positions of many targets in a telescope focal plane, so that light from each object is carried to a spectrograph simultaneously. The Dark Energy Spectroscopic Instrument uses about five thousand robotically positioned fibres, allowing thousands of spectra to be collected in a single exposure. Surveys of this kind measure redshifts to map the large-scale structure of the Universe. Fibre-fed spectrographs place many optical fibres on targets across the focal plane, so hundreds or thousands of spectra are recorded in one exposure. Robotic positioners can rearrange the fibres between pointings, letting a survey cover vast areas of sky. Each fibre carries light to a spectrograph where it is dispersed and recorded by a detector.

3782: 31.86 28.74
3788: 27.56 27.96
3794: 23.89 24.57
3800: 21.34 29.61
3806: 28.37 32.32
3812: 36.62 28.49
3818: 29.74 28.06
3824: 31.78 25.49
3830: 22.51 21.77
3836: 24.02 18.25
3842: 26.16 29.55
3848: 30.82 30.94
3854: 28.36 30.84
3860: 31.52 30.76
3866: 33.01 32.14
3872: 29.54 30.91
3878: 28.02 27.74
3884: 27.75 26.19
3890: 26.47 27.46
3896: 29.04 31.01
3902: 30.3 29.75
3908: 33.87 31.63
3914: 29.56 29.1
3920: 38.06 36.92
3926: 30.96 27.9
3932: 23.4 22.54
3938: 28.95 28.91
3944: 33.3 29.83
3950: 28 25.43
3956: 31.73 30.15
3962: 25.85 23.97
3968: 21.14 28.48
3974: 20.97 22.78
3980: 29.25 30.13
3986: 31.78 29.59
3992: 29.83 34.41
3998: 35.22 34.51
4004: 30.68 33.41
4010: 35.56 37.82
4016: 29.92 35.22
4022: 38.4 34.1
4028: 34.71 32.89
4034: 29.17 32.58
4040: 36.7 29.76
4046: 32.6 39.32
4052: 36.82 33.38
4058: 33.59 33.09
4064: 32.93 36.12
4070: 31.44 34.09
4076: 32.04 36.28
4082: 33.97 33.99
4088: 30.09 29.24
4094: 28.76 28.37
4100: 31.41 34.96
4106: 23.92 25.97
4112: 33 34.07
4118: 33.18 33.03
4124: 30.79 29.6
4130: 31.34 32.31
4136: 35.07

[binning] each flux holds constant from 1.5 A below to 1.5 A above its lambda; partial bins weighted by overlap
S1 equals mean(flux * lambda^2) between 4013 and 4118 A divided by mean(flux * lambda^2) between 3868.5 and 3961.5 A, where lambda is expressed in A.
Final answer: 1.2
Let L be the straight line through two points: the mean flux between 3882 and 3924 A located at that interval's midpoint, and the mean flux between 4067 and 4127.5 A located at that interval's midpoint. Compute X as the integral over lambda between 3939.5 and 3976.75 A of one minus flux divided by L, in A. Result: 4.3 A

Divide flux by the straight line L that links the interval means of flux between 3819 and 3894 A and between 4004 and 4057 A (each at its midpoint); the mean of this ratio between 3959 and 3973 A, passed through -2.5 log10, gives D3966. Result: 0.25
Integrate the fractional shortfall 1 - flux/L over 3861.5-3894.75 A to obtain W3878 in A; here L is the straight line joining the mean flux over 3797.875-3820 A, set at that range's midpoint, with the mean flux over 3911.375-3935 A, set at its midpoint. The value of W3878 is 0.9 A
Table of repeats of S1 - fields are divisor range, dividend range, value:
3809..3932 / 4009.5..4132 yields 1.24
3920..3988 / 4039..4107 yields 1.24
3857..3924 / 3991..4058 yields 1.19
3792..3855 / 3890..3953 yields 1.15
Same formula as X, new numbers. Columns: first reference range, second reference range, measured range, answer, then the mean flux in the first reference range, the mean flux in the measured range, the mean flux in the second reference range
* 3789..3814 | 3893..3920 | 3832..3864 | 1.9 A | 28.1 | 27.6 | 30.8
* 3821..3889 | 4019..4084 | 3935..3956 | 1.4 A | 28.1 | 28.8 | 34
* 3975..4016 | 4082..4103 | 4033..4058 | -2.1 A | 31.7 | 33.9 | 30.9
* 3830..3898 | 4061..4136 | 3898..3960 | -2.0 A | 28.1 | 30.1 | 31.8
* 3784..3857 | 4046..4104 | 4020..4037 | -0.9 A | 27.4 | 33.8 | 33.1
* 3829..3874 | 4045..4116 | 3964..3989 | 3.4 A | 28.1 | 26.3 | 32.5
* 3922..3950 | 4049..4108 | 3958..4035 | -0.7 A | 29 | 30.8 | 32.5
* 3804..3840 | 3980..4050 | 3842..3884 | -2.1 A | 27.4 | 30.1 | 33.3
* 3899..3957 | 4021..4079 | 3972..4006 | 2.2 A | 30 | 30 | 33.9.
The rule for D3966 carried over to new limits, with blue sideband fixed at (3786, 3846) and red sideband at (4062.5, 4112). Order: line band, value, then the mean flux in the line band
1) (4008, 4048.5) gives -0.12 mag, 33.9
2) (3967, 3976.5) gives 0.25 mag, 23.6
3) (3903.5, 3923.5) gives -0.14 mag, 32.5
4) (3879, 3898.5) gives 0.02 mag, 27.6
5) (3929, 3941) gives 0.12 mag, 25.8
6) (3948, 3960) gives 0.02 mag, 28.8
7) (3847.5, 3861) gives -0.11 mag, 30.4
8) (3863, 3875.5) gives -0.13 mag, 31.4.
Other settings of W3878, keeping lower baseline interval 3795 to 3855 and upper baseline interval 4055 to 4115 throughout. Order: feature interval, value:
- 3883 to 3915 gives -0.8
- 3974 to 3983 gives 1.3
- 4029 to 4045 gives -0.7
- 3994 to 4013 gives -2.4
